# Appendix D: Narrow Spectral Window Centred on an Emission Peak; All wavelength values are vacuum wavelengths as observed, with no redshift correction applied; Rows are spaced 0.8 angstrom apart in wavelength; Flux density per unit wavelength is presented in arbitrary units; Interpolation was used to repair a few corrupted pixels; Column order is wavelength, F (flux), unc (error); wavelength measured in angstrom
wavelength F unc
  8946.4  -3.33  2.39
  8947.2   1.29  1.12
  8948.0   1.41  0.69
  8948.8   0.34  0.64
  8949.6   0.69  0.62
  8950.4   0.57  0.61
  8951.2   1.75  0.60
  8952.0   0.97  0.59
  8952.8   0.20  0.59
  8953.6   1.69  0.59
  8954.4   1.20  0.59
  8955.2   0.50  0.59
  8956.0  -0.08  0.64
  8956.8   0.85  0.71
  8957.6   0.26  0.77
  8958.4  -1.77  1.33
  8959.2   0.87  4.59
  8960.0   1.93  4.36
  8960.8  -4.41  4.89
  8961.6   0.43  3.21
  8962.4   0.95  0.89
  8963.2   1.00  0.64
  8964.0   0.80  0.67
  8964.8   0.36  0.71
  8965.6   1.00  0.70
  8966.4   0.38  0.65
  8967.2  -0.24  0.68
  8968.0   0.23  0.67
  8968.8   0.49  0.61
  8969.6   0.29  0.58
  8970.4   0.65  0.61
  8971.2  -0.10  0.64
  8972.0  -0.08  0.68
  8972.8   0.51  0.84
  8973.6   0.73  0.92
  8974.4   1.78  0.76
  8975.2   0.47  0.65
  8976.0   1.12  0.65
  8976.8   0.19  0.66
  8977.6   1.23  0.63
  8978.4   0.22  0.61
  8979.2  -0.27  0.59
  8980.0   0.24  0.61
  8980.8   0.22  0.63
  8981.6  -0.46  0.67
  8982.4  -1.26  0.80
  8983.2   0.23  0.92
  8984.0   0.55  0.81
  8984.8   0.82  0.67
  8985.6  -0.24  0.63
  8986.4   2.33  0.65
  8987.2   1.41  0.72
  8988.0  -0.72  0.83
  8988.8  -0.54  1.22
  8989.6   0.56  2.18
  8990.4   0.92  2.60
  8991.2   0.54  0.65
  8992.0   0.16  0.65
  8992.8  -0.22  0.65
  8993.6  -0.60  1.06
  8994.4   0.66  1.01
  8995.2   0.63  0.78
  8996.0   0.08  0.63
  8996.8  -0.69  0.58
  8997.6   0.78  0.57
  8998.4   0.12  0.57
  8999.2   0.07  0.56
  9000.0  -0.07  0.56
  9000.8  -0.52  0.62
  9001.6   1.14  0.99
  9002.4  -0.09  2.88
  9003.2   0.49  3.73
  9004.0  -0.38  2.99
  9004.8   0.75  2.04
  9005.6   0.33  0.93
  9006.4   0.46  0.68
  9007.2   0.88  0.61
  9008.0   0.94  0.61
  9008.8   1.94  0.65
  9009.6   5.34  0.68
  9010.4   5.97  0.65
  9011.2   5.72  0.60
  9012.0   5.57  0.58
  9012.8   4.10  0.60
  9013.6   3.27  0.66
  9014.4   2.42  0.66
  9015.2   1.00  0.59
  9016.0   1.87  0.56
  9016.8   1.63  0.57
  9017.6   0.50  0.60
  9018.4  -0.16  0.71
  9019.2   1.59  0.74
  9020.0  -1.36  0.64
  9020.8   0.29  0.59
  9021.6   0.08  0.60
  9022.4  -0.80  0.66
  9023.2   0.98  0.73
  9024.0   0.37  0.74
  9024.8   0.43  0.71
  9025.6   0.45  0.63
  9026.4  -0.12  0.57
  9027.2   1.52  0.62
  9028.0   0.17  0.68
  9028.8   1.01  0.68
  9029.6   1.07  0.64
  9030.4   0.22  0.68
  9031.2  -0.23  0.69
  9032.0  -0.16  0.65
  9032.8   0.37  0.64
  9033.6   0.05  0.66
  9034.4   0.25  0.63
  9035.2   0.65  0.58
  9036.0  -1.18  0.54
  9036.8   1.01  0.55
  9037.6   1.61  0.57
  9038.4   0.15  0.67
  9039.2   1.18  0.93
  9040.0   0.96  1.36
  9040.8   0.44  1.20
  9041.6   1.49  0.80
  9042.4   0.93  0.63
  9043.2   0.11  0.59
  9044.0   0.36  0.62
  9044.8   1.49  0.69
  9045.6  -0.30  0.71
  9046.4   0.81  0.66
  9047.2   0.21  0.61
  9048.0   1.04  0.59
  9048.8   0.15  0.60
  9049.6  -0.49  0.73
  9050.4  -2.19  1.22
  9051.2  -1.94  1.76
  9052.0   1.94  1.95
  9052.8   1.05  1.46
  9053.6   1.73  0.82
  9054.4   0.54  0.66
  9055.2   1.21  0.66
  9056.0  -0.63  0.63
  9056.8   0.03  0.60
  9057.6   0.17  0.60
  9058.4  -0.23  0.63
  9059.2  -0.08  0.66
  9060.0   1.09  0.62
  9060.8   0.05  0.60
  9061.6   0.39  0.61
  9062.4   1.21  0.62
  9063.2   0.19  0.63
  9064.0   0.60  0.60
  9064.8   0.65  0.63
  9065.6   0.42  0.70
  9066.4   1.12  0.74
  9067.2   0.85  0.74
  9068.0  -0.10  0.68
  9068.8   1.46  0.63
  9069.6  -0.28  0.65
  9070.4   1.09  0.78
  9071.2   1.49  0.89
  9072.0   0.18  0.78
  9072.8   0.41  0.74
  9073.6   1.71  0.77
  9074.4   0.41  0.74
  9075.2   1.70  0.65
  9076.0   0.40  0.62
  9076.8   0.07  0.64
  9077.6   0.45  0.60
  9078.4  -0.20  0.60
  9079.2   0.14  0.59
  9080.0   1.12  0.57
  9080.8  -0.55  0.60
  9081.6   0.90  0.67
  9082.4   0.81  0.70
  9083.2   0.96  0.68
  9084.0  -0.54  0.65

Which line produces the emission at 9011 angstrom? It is [O III] 5007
